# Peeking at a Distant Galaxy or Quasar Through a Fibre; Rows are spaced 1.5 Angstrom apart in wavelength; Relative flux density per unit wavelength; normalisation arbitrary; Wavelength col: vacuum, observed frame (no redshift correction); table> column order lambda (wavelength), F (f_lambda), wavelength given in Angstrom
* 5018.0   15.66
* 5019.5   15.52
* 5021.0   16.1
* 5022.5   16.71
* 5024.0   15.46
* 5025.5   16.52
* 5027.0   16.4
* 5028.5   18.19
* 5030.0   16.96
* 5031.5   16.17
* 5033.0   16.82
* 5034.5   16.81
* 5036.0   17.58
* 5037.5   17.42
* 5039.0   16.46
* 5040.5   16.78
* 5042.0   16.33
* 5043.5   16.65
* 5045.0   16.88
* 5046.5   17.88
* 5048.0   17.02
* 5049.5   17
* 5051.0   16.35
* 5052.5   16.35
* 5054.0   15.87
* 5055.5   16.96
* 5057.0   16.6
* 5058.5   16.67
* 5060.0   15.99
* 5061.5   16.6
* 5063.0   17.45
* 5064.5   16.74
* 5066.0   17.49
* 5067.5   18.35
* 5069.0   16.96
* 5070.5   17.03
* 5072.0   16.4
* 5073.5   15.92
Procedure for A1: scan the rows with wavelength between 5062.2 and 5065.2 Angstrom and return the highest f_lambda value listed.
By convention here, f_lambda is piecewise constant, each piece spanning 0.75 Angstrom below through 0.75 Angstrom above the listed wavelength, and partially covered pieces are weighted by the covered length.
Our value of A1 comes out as 17.45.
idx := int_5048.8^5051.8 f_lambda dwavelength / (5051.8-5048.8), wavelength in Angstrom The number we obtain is 16.7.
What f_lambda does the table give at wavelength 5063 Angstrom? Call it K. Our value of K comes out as 17.45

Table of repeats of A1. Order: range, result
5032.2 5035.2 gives 16.82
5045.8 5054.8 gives 17.88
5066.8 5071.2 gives 18.35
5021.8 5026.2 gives 16.71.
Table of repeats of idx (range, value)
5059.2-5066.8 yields 16.9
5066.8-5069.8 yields 17.6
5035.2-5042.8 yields 16.9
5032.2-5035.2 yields 16.8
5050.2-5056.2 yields 16.4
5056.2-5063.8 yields 16.7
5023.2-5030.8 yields 16.7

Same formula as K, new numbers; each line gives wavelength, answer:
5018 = 15.66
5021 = 16.1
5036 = 17.58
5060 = 15.99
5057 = 16.6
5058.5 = 16.67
